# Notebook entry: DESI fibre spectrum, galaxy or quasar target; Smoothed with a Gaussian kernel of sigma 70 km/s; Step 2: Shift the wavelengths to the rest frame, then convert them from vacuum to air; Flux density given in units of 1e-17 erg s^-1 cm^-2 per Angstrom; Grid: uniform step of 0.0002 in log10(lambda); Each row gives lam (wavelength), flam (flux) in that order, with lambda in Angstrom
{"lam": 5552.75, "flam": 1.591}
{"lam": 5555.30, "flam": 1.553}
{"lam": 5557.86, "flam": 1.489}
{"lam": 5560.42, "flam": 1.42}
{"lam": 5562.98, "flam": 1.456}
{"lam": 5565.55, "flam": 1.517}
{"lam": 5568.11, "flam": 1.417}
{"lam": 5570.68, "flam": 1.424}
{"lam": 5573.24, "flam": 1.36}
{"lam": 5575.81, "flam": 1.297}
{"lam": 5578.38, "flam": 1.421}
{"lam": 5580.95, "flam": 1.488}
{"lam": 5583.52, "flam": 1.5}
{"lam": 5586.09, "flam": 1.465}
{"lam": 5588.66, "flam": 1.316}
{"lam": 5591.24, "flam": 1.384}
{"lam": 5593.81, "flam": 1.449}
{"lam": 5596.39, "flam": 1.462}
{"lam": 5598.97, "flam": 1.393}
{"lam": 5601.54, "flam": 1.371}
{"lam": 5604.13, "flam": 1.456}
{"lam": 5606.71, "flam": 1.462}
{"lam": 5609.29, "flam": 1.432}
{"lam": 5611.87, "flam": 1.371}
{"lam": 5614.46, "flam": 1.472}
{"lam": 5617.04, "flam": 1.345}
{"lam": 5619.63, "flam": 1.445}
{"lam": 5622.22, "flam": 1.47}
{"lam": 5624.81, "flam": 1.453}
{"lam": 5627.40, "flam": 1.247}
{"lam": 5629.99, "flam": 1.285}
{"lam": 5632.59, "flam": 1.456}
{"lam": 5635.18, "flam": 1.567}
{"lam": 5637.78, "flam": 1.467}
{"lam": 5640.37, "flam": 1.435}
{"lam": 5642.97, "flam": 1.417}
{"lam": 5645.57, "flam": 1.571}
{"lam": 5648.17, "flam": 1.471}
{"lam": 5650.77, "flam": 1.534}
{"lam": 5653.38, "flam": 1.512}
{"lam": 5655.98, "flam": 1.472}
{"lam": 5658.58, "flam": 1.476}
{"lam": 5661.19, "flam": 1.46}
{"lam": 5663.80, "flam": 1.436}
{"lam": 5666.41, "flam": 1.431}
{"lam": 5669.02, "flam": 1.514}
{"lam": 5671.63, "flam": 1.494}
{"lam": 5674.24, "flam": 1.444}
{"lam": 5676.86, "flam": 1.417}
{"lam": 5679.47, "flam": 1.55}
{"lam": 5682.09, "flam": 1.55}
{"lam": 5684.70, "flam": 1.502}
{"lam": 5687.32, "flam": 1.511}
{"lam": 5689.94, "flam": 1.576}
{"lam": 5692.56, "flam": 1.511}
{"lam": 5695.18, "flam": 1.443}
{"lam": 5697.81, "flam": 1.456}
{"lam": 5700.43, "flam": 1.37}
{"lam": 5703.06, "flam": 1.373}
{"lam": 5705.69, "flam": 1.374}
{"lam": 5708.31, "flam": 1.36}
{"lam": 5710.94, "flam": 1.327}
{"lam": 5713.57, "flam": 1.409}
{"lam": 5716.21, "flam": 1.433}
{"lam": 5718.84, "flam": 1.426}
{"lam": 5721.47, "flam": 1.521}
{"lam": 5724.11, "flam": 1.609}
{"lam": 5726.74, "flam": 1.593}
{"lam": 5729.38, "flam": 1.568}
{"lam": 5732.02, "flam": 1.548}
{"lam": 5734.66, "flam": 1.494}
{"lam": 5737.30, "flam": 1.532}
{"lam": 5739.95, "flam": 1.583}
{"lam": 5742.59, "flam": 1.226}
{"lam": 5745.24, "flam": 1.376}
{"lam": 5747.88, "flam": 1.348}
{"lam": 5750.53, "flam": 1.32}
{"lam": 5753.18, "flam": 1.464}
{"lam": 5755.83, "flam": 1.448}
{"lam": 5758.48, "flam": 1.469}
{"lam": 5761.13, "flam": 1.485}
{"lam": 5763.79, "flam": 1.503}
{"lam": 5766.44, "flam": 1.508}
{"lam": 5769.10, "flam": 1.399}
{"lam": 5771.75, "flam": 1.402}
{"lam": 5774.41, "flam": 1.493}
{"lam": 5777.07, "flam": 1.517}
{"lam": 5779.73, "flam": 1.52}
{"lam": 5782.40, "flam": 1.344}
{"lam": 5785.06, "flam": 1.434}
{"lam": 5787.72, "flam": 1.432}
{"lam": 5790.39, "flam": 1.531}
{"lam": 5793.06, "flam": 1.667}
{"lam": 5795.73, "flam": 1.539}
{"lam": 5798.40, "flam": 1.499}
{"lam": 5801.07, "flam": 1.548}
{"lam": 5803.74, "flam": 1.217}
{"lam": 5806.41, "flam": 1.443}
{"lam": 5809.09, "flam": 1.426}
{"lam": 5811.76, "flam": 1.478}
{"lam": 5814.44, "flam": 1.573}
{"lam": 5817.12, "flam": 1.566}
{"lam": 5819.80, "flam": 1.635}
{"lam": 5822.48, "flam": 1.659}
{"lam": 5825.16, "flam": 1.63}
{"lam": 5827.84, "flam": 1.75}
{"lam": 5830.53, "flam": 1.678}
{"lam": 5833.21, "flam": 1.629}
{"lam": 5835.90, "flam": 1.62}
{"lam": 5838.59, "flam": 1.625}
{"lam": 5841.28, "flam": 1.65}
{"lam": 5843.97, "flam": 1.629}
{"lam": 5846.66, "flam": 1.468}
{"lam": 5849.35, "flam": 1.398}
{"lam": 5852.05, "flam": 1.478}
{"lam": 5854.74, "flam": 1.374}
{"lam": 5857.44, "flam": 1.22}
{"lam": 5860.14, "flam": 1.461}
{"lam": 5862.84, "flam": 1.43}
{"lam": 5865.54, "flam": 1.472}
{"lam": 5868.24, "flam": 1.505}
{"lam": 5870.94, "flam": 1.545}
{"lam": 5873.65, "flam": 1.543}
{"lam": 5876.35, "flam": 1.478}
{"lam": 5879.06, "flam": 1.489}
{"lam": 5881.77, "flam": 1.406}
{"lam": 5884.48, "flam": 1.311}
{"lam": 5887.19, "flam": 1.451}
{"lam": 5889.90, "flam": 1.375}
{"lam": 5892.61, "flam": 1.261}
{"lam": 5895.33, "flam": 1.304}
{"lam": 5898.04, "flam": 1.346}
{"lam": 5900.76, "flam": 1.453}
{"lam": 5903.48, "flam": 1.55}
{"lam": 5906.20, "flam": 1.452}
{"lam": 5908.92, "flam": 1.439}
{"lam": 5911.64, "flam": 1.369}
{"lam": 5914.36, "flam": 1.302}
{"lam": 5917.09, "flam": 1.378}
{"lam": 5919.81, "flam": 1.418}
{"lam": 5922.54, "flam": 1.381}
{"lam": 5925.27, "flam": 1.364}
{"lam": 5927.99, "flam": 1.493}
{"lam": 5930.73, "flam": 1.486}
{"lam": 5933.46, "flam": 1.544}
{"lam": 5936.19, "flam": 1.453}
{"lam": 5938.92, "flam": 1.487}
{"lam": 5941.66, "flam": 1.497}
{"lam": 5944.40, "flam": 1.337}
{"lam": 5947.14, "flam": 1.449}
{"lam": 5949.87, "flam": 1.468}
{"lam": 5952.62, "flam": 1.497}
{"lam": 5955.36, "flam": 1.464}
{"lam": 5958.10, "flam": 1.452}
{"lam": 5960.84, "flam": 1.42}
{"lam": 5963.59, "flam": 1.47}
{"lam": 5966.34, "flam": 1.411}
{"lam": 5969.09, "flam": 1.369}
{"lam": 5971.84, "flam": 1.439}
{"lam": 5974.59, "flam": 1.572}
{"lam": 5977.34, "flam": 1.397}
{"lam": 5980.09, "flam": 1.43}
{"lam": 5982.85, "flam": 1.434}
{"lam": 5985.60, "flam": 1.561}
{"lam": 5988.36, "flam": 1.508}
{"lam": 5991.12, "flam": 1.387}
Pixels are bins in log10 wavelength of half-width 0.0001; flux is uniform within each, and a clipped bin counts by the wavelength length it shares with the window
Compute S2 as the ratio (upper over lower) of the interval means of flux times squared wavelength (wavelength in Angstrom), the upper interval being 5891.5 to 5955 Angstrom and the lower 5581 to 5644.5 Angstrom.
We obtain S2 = 1.1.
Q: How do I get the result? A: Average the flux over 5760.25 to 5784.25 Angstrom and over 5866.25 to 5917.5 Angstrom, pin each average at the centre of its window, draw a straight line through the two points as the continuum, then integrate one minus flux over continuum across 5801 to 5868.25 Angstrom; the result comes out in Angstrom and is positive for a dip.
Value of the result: -3.8 Angstrom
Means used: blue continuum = 1.46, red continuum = 1.42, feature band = 1.52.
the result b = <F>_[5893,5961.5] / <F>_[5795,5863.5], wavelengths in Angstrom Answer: 0.94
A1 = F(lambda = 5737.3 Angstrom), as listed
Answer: 1.532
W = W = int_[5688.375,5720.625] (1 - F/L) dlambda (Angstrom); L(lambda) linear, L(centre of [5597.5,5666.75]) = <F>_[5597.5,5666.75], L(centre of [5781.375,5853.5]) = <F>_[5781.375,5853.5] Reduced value 1.2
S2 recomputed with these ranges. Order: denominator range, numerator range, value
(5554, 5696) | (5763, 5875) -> 1.11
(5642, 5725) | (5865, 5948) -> 1.05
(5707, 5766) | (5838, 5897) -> 1.04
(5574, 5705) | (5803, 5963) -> 1.10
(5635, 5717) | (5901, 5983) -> 1.08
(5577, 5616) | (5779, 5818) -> 1.11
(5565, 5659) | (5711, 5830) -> 1.10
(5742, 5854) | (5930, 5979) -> 1.02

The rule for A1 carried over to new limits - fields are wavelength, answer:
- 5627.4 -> 1.247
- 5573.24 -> 1.36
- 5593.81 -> 1.449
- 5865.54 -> 1.472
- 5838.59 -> 1.625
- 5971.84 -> 1.439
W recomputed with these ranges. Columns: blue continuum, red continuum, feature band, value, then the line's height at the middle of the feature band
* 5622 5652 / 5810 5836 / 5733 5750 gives 1.3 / 1.54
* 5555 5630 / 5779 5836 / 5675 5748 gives 0.9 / 1.48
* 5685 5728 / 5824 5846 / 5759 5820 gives 3.7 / 1.58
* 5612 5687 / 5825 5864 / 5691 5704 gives 0.4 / 1.48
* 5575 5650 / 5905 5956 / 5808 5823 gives -1.3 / 1.43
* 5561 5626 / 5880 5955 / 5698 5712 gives 0.5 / 1.42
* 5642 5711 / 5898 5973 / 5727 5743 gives -0.6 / 1.46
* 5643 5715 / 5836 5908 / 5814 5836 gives -2.8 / 1.45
